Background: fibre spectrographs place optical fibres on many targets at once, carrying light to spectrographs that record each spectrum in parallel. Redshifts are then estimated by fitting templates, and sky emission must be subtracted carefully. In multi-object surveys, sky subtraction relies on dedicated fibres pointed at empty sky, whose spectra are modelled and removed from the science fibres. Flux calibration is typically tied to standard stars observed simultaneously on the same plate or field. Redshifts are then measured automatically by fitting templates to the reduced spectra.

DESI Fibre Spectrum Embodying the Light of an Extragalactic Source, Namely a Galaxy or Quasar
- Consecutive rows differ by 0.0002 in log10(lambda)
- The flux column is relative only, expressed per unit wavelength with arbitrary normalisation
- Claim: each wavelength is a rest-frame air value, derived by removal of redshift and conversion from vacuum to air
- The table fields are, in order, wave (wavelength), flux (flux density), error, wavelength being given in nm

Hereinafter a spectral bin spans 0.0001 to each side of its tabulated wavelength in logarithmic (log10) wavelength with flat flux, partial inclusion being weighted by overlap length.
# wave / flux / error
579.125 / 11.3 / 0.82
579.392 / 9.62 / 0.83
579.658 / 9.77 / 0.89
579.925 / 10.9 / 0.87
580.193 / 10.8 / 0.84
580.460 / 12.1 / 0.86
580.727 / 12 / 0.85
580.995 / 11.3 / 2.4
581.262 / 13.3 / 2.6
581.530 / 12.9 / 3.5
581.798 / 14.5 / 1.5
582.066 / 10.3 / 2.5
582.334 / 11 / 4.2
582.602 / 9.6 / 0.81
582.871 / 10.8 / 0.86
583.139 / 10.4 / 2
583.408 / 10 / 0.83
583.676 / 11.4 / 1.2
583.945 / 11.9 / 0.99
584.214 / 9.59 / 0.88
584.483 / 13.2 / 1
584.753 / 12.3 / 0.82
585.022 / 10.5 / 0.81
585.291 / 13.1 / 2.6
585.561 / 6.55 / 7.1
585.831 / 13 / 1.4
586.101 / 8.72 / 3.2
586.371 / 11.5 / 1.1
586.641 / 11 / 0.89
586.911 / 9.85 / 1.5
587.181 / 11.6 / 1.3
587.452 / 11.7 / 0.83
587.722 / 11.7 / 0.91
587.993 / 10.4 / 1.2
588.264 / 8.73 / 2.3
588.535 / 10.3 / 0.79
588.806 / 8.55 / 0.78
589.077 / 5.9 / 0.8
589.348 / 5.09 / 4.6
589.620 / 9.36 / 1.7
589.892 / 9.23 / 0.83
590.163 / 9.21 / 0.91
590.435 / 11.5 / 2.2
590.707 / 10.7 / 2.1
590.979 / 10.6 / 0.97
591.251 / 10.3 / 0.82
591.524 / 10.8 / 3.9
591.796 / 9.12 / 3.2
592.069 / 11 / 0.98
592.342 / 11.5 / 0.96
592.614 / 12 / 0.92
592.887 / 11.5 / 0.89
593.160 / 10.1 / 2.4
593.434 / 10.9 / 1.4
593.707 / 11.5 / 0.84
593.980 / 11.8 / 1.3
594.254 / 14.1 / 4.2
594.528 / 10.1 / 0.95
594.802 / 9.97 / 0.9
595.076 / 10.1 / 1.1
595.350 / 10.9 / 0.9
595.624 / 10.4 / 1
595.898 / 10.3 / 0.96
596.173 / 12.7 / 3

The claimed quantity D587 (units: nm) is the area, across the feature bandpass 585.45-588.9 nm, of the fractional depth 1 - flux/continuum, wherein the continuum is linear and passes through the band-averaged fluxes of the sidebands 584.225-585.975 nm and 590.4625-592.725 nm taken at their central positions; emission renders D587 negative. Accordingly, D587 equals 0.25 nm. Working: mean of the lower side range 11.3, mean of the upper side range 10.8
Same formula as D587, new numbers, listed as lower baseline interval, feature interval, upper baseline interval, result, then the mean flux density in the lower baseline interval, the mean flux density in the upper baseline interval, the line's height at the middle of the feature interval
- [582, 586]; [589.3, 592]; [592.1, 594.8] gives 0.36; 10.9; 11.4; 11.3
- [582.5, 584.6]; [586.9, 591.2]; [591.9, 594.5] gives 0.60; 10.9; 11.5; 11.2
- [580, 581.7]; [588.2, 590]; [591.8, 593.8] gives 0.51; 12.1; 11.1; 11.4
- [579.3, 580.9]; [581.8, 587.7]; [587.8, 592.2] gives -0.43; 10.9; 9.45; 10.2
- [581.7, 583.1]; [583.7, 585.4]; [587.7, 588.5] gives -0.16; 11.1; 10.1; 10.7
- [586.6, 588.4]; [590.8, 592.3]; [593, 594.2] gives 0.09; 10.7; 11.3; 11.1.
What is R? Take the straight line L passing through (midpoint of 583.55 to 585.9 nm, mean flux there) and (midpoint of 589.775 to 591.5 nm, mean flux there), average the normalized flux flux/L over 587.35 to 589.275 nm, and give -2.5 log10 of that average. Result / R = 0.136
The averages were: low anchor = 11.2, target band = 9.43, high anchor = 10.3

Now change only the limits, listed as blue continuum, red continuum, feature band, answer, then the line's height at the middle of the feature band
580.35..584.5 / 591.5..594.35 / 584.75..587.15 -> 0.07 mag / 11.4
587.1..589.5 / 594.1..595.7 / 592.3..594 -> -0.08 mag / 10.5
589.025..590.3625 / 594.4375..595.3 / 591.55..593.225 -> -0.19 mag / 9.14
